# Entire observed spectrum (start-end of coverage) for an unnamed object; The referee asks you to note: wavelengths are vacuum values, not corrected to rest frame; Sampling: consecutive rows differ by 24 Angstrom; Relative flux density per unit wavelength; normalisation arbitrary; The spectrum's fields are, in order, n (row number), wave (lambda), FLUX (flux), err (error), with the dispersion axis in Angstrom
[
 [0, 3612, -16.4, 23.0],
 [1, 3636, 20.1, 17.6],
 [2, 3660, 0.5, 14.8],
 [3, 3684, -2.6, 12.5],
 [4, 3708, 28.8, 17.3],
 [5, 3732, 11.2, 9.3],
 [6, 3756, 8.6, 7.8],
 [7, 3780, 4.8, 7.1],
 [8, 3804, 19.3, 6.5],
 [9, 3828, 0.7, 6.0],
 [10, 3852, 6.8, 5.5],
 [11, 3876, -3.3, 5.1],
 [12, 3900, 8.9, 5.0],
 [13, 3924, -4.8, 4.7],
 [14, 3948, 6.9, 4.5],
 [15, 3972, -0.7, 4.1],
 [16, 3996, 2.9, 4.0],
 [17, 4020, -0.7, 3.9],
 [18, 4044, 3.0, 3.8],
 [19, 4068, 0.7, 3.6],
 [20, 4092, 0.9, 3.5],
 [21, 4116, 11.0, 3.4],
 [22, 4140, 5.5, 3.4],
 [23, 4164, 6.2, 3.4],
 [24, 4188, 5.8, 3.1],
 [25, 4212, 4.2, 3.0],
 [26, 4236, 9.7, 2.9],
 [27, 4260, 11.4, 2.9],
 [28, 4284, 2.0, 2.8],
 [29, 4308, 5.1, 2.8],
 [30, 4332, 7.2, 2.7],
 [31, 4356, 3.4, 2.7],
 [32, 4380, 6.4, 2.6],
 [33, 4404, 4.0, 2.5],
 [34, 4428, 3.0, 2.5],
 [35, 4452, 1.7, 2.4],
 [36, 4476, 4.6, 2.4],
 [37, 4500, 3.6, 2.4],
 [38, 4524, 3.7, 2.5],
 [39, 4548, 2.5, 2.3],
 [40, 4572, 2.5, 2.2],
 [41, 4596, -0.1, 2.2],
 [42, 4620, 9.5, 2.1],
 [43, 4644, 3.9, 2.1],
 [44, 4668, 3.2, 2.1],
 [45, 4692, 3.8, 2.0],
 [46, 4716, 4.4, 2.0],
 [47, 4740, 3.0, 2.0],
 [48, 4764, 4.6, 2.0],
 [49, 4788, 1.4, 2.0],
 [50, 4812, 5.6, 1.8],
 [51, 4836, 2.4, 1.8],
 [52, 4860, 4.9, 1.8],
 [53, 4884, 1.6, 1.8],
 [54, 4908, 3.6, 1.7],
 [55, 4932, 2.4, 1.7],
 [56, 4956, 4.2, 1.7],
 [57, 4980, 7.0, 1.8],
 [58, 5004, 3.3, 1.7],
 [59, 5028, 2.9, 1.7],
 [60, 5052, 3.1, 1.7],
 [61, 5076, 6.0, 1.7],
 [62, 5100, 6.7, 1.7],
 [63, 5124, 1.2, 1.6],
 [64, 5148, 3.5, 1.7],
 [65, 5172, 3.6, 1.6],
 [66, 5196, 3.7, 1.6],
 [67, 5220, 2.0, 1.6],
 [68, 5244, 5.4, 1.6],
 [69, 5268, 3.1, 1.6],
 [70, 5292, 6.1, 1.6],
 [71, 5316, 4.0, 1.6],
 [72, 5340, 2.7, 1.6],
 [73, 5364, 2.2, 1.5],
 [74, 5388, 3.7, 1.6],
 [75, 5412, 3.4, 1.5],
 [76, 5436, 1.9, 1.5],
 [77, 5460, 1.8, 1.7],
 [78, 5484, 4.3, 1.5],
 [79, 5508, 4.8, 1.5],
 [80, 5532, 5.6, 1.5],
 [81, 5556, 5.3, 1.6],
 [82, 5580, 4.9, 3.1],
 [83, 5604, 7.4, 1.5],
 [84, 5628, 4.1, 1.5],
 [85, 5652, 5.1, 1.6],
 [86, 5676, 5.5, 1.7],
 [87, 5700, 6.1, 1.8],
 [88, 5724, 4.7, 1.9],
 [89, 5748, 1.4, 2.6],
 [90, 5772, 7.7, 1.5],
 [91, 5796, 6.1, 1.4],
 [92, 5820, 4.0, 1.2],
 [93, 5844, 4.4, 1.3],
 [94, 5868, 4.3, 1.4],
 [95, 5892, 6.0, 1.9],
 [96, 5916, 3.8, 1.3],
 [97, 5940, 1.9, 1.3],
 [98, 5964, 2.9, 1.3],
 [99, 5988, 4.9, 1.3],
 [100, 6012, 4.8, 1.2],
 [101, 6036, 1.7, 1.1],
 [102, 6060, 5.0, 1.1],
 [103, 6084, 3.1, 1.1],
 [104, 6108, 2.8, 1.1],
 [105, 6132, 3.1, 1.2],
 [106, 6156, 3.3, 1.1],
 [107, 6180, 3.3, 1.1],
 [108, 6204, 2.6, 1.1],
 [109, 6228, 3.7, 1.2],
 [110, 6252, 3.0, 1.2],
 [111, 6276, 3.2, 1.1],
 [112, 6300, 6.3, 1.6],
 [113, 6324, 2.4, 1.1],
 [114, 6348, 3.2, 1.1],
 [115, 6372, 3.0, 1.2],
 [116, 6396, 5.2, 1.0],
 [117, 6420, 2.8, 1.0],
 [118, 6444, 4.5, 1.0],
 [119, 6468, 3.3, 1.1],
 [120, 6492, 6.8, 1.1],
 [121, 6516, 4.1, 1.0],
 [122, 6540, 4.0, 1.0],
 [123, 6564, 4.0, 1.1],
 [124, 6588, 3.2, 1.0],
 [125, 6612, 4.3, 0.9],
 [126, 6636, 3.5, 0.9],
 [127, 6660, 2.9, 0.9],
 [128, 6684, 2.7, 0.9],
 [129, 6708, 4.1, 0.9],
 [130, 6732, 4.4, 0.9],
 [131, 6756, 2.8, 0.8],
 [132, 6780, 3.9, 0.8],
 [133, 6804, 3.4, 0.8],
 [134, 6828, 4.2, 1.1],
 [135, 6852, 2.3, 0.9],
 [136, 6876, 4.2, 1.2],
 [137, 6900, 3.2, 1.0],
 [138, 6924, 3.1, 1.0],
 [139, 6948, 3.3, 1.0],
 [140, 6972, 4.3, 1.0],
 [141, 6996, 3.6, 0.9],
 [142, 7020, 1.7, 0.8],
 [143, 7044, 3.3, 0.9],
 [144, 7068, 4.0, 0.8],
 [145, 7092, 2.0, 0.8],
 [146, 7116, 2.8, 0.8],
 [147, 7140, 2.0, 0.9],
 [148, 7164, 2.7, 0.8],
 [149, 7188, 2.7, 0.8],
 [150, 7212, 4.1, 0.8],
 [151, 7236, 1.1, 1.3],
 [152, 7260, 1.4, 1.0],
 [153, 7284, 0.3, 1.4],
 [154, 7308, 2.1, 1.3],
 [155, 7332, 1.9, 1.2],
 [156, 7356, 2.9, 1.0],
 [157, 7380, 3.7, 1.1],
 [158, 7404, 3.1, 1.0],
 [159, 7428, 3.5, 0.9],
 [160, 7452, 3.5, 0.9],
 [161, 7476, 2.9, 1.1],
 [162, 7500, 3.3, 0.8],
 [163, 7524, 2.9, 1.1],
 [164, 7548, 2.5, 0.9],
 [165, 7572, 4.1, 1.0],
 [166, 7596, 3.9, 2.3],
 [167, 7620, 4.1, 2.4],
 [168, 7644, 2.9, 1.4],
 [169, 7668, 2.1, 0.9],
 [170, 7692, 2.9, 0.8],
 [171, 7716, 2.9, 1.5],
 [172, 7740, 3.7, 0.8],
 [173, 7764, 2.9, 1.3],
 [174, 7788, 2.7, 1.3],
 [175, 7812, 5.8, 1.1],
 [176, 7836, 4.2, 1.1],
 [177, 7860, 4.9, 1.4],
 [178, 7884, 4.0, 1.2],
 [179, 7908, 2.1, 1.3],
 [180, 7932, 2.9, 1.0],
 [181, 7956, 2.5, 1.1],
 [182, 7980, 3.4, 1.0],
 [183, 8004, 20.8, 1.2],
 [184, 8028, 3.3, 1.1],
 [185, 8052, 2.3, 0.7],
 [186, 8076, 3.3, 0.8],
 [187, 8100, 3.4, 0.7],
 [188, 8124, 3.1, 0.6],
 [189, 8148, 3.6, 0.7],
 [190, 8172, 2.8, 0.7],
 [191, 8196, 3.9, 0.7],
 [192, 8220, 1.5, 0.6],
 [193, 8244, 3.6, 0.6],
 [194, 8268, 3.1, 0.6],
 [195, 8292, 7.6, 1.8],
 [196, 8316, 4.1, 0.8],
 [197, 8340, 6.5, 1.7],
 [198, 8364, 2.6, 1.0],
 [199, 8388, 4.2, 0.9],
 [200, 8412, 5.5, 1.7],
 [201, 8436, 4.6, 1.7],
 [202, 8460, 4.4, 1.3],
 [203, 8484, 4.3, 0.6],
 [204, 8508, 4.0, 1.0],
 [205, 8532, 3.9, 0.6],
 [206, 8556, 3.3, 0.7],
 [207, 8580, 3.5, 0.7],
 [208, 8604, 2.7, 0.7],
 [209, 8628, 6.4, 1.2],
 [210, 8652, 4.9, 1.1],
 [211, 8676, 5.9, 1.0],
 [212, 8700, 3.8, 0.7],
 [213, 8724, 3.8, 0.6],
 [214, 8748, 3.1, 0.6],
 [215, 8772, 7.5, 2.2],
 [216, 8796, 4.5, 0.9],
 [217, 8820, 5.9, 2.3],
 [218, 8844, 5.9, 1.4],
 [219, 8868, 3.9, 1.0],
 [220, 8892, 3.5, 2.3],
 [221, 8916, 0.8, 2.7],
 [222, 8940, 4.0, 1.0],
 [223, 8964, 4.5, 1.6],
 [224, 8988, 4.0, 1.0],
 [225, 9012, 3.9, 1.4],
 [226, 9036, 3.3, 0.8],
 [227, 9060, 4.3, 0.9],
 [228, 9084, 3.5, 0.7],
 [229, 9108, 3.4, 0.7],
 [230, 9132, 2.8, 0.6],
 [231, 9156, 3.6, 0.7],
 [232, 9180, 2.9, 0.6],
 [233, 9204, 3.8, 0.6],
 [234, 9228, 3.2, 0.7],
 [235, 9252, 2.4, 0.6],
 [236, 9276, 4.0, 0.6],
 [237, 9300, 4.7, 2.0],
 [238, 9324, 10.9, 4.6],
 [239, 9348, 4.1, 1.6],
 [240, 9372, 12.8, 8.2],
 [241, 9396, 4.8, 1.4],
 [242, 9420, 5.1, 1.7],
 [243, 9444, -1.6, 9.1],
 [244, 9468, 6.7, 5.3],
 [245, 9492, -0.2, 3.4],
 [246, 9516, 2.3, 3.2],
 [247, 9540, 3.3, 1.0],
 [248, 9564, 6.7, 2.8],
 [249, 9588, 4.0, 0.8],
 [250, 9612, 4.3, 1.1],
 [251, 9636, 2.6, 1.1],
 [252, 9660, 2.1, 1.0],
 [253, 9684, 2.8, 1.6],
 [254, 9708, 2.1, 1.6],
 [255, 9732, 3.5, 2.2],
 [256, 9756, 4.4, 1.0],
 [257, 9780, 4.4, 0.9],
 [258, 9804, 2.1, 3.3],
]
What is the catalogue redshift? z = 1.146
